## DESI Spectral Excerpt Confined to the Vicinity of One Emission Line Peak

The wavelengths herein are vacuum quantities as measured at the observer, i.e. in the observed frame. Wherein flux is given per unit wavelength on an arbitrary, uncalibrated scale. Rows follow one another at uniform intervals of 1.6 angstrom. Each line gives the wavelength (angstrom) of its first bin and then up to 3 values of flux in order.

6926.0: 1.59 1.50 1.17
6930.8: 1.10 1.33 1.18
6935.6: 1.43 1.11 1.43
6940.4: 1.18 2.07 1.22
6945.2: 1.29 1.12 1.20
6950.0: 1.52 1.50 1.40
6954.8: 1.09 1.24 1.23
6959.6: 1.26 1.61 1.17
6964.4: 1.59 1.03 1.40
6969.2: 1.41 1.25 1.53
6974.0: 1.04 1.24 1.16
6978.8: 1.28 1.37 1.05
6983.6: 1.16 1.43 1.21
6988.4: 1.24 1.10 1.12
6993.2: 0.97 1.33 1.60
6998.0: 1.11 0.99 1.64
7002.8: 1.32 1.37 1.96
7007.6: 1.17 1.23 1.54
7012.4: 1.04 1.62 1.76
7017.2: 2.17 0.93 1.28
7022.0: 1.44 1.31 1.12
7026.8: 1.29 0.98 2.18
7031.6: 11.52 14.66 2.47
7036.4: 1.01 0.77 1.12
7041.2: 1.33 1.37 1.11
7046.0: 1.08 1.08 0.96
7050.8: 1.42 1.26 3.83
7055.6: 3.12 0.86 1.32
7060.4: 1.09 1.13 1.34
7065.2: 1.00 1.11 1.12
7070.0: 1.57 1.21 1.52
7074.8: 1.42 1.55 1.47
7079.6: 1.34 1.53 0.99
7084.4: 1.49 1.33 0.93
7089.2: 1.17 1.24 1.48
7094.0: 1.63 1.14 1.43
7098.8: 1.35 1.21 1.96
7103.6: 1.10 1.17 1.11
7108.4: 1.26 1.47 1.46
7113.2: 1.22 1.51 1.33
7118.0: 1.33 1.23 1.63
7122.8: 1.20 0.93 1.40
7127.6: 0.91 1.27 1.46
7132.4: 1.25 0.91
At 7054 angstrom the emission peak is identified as [N II]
